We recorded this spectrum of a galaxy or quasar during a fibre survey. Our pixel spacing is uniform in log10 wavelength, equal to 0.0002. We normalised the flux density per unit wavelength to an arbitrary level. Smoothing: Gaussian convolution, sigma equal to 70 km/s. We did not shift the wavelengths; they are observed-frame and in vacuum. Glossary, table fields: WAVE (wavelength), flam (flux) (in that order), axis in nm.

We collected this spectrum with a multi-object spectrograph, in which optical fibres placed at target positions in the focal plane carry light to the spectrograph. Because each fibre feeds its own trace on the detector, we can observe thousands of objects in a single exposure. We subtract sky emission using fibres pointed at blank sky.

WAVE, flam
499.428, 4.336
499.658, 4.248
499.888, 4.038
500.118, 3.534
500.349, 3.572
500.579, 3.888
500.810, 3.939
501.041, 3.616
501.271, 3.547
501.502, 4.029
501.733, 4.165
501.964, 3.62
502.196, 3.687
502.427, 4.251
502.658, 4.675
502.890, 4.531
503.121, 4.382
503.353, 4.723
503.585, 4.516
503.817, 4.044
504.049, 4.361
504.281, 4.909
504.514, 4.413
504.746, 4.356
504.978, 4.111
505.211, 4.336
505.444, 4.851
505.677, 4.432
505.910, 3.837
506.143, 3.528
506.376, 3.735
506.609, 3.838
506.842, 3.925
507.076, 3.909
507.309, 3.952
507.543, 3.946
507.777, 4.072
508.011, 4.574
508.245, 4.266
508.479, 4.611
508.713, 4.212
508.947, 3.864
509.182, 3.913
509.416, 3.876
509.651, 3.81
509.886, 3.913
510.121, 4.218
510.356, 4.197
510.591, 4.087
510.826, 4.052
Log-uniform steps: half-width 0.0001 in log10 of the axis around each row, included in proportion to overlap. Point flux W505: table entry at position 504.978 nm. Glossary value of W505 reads 4.111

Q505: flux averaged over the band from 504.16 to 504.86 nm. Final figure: 4.56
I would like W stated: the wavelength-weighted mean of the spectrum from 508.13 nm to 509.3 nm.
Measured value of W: 4.17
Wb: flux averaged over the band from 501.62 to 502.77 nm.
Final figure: 4.08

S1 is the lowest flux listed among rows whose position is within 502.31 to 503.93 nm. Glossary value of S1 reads 4.044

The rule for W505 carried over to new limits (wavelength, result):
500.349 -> 3.572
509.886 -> 3.913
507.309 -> 3.952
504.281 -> 4.909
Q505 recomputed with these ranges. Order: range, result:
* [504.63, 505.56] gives 4.41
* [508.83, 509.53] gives 3.89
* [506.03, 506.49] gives 3.63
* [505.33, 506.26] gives 4.16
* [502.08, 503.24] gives 4.31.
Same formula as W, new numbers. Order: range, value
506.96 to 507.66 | 3.94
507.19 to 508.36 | 4.16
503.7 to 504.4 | 4.43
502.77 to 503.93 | 4.44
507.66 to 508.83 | 4.35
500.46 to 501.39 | 3.75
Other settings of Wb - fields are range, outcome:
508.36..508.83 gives 4.42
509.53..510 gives 3.86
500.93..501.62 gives 3.74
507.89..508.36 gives 4.42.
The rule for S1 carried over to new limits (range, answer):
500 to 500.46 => 3.534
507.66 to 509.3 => 3.864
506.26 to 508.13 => 3.735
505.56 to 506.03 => 3.837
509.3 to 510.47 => 3.81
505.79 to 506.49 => 3.528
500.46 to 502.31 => 3.547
